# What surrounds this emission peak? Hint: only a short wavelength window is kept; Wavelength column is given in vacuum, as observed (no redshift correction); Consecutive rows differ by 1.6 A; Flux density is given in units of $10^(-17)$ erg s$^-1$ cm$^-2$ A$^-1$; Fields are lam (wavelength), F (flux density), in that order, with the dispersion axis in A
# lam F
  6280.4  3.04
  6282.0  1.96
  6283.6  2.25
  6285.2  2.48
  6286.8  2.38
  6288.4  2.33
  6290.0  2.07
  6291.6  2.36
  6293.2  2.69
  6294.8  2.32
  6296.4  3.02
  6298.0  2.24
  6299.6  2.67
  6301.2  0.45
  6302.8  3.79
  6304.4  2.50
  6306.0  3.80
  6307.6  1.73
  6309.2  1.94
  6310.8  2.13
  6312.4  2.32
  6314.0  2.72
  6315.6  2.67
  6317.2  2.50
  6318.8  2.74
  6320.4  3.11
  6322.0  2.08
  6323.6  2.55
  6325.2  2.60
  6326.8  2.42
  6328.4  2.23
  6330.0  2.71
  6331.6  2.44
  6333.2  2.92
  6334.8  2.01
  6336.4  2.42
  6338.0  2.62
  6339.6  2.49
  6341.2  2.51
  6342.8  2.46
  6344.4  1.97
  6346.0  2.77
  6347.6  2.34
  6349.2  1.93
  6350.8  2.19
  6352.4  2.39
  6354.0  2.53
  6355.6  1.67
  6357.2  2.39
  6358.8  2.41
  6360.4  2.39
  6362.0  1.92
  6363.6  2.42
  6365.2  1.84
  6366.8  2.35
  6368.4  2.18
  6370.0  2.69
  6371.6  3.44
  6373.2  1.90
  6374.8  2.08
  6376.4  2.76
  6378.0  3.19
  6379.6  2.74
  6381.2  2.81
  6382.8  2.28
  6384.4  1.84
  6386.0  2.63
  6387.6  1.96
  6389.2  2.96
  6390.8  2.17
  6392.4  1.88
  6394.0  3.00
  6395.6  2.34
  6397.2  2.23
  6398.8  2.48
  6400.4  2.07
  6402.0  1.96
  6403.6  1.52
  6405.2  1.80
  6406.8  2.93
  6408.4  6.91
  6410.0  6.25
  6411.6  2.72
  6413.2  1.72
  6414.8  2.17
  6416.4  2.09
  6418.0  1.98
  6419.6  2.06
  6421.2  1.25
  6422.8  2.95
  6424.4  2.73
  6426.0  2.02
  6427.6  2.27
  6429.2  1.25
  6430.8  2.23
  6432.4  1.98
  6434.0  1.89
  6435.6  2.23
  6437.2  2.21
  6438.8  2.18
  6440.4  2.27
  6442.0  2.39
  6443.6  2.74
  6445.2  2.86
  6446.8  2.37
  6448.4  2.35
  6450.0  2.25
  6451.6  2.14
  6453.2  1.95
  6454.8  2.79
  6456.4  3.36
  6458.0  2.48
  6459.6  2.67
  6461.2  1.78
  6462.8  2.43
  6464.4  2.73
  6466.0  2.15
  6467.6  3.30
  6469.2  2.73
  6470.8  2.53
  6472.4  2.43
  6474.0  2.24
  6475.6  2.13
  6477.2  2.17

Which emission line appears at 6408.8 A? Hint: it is Hbeta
